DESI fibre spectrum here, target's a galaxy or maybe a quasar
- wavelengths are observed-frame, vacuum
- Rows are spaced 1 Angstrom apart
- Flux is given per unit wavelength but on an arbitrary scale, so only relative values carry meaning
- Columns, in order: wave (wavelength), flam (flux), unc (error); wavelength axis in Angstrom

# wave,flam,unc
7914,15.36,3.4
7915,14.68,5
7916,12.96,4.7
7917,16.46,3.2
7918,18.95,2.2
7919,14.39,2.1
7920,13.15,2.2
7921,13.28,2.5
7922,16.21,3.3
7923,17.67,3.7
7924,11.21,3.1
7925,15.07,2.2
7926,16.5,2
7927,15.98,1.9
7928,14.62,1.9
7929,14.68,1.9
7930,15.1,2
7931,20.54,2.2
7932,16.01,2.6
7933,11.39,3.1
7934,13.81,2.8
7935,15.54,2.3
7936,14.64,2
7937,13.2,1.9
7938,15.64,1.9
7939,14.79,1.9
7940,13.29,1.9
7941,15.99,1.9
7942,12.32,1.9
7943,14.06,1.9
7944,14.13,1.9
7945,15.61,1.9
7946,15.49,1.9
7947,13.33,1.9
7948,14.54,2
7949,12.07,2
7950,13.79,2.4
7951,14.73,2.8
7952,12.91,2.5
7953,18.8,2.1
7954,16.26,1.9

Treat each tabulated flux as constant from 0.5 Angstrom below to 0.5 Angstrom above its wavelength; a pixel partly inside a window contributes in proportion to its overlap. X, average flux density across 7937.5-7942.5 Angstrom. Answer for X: 14.4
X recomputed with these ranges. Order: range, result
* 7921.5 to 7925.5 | 15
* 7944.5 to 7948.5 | 14.7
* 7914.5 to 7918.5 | 15.8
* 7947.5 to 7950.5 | 13.5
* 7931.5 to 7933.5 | 13.7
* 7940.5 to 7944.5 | 14.1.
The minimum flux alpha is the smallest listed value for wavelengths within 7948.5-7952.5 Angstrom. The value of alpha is 12.07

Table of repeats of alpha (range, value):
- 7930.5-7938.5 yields 11.39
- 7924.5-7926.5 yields 15.07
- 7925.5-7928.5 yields 14.62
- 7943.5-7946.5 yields 14.13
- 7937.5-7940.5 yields 13.29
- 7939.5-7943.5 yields 12.32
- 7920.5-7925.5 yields 11.21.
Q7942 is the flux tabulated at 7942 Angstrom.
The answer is 12.32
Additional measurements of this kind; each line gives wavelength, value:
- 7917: 16.46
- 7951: 14.73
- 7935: 15.54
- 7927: 15.98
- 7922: 16.21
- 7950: 13.79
